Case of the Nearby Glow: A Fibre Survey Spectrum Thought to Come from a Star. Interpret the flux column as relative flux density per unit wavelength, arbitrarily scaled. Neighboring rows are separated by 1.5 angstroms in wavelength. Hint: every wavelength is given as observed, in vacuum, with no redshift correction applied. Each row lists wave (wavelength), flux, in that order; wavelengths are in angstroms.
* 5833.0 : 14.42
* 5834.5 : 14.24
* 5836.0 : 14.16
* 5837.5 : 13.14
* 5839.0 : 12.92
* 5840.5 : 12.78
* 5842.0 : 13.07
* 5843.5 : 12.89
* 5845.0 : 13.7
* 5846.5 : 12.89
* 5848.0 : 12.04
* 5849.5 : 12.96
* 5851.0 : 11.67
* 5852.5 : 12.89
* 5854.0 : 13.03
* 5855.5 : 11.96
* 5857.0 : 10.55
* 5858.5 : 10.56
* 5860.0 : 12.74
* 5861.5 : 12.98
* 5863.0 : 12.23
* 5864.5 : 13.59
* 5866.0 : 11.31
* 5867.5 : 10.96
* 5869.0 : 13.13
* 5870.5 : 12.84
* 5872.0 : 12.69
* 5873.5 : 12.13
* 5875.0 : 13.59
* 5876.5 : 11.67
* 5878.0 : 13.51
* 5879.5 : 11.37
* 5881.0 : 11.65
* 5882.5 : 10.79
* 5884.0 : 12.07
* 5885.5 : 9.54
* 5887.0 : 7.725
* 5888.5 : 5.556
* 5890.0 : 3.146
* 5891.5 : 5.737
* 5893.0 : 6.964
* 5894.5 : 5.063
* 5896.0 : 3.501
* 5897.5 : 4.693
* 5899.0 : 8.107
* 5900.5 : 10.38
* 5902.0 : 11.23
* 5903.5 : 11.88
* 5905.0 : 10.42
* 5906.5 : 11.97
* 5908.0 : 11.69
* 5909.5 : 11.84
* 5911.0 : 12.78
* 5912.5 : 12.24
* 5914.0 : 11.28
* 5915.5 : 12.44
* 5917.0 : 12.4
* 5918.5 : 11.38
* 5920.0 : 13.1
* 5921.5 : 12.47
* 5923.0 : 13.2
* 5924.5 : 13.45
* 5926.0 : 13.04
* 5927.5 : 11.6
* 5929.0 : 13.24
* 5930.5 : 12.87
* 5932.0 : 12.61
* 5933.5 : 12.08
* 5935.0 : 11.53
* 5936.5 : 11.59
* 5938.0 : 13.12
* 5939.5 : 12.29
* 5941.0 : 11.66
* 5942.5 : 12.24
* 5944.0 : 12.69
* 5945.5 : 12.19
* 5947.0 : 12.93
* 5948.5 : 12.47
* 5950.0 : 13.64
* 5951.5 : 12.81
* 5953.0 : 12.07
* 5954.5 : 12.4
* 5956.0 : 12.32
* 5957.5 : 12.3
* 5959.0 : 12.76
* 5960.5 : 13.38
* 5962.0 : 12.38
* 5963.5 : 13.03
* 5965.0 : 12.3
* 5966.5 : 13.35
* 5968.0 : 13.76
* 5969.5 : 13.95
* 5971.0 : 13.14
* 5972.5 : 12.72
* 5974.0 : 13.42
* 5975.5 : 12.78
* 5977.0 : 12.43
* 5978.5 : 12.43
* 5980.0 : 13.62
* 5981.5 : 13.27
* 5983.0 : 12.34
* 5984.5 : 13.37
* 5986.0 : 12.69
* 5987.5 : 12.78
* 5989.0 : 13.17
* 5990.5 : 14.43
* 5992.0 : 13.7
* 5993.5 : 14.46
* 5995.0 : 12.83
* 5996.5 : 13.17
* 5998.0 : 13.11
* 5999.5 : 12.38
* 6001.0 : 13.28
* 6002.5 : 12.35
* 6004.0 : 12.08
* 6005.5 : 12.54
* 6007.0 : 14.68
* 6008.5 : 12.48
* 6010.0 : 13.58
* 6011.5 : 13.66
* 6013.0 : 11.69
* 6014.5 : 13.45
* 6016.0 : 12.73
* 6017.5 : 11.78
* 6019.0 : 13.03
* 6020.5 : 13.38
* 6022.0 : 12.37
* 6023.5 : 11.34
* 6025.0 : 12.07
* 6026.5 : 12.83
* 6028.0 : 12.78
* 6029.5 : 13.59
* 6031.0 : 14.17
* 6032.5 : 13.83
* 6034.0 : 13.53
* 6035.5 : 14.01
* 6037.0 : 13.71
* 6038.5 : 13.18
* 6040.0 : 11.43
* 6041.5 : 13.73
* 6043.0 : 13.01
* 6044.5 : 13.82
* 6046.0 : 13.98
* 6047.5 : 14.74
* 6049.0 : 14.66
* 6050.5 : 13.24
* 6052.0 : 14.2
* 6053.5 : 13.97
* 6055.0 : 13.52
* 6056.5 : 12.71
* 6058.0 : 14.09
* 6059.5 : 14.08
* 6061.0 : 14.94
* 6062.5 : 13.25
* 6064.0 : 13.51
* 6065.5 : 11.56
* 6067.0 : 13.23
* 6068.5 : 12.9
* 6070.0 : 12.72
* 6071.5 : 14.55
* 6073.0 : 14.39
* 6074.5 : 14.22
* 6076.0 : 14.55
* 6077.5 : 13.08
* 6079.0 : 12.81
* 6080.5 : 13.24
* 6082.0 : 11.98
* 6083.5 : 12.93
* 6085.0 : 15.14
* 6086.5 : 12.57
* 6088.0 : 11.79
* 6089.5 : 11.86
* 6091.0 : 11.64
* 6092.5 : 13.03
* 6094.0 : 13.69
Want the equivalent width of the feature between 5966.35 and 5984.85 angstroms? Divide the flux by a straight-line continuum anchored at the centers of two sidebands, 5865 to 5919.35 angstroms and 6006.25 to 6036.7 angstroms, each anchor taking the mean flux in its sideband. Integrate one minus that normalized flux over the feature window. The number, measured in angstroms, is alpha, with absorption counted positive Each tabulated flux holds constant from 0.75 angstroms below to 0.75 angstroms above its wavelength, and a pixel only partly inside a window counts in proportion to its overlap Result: -1.59 angstroms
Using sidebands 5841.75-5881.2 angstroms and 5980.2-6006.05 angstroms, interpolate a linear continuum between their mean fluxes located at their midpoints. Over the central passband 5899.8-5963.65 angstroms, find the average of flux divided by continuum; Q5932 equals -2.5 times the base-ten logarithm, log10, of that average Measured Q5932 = 0.039 mag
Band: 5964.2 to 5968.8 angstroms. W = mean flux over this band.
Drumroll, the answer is 13.1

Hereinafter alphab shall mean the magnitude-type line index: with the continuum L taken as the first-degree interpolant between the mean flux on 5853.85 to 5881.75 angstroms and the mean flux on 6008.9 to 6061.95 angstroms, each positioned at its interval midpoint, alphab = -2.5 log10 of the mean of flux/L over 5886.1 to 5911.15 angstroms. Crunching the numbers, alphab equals 0.44 mag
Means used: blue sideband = 12.2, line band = 8.29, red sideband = 13.3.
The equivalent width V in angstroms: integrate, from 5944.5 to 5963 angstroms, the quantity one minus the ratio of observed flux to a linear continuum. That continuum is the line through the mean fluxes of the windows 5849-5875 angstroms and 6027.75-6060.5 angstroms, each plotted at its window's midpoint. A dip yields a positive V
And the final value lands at 0.5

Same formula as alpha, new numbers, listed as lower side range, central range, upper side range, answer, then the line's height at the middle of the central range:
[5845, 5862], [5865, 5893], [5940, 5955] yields 4.24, 12.3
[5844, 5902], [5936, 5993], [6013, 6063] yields -3.44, 12.1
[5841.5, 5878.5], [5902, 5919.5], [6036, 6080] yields 1.24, 12.7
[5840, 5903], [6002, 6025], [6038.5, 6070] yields 0.29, 12.9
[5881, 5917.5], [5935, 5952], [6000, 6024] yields -2.82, 10.7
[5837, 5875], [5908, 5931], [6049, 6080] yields 0.66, 12.8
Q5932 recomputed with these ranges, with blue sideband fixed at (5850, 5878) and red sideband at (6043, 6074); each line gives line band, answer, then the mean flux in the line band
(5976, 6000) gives 0.00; 13.1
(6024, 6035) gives 0.02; 13.2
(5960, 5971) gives -0.01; 13.2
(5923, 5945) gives 0.03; 12.5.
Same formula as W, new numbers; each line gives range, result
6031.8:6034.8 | 13.7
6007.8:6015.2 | 13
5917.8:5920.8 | 12.3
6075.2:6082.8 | 13.1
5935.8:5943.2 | 12.2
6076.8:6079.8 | 12.9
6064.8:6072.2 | 13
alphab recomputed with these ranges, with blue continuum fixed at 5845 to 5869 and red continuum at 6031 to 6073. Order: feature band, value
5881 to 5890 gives 0.37 mag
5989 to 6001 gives -0.02 mag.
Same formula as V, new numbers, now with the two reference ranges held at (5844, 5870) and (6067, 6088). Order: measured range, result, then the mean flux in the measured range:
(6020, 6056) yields -0.5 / 13.4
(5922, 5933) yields -0.1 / 12.8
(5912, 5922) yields 0.3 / 12.2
